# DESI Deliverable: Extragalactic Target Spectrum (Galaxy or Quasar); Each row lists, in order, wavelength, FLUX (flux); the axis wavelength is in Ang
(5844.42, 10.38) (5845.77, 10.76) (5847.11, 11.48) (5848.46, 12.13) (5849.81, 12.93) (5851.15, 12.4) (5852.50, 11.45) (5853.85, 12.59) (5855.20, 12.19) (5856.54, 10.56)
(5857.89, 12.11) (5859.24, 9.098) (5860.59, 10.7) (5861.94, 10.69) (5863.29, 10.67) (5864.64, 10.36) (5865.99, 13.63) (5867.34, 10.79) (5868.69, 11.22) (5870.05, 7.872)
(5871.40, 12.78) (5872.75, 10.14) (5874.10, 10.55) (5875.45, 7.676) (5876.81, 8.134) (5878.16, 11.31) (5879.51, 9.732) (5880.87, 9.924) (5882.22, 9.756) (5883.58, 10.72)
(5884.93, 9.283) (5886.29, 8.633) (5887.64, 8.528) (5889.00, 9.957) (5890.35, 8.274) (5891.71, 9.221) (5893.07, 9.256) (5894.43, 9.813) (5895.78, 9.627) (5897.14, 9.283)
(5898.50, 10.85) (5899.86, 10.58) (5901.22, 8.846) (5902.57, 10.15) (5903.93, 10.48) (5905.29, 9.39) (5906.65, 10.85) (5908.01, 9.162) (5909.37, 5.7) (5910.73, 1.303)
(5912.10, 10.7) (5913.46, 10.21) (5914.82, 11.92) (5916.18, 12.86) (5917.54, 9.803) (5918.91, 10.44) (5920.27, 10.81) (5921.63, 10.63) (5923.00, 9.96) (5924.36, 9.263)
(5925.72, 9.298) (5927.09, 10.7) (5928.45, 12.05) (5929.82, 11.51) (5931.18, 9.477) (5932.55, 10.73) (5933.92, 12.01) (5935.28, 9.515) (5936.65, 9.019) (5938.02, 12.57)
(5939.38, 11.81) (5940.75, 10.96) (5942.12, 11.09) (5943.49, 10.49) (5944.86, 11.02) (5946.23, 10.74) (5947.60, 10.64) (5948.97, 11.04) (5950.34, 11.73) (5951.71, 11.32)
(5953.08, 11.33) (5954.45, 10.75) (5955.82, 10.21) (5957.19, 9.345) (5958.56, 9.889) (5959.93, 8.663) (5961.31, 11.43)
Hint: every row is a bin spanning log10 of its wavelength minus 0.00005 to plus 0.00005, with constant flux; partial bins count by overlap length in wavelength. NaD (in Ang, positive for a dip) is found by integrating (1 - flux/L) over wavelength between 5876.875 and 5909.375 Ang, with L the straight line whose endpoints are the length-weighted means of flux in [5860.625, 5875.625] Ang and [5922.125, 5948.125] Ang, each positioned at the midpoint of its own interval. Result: 3.3 Ang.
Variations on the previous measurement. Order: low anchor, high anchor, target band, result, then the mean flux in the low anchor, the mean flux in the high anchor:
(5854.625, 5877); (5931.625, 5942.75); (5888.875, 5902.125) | 1.44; 10.6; 10.9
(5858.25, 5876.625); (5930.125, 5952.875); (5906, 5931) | 2.15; 10.4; 10.9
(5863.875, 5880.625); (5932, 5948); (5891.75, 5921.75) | 2.76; 10.3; 10.9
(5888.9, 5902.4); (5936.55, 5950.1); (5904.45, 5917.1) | 1.14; 9.58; 11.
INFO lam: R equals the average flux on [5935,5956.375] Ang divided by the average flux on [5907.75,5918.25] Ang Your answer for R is 1.22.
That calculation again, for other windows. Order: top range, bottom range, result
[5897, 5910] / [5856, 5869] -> 0.87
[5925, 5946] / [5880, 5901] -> 1.13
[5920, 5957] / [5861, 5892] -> 1.07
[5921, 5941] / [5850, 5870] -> 0.94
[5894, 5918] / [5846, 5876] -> 0.86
